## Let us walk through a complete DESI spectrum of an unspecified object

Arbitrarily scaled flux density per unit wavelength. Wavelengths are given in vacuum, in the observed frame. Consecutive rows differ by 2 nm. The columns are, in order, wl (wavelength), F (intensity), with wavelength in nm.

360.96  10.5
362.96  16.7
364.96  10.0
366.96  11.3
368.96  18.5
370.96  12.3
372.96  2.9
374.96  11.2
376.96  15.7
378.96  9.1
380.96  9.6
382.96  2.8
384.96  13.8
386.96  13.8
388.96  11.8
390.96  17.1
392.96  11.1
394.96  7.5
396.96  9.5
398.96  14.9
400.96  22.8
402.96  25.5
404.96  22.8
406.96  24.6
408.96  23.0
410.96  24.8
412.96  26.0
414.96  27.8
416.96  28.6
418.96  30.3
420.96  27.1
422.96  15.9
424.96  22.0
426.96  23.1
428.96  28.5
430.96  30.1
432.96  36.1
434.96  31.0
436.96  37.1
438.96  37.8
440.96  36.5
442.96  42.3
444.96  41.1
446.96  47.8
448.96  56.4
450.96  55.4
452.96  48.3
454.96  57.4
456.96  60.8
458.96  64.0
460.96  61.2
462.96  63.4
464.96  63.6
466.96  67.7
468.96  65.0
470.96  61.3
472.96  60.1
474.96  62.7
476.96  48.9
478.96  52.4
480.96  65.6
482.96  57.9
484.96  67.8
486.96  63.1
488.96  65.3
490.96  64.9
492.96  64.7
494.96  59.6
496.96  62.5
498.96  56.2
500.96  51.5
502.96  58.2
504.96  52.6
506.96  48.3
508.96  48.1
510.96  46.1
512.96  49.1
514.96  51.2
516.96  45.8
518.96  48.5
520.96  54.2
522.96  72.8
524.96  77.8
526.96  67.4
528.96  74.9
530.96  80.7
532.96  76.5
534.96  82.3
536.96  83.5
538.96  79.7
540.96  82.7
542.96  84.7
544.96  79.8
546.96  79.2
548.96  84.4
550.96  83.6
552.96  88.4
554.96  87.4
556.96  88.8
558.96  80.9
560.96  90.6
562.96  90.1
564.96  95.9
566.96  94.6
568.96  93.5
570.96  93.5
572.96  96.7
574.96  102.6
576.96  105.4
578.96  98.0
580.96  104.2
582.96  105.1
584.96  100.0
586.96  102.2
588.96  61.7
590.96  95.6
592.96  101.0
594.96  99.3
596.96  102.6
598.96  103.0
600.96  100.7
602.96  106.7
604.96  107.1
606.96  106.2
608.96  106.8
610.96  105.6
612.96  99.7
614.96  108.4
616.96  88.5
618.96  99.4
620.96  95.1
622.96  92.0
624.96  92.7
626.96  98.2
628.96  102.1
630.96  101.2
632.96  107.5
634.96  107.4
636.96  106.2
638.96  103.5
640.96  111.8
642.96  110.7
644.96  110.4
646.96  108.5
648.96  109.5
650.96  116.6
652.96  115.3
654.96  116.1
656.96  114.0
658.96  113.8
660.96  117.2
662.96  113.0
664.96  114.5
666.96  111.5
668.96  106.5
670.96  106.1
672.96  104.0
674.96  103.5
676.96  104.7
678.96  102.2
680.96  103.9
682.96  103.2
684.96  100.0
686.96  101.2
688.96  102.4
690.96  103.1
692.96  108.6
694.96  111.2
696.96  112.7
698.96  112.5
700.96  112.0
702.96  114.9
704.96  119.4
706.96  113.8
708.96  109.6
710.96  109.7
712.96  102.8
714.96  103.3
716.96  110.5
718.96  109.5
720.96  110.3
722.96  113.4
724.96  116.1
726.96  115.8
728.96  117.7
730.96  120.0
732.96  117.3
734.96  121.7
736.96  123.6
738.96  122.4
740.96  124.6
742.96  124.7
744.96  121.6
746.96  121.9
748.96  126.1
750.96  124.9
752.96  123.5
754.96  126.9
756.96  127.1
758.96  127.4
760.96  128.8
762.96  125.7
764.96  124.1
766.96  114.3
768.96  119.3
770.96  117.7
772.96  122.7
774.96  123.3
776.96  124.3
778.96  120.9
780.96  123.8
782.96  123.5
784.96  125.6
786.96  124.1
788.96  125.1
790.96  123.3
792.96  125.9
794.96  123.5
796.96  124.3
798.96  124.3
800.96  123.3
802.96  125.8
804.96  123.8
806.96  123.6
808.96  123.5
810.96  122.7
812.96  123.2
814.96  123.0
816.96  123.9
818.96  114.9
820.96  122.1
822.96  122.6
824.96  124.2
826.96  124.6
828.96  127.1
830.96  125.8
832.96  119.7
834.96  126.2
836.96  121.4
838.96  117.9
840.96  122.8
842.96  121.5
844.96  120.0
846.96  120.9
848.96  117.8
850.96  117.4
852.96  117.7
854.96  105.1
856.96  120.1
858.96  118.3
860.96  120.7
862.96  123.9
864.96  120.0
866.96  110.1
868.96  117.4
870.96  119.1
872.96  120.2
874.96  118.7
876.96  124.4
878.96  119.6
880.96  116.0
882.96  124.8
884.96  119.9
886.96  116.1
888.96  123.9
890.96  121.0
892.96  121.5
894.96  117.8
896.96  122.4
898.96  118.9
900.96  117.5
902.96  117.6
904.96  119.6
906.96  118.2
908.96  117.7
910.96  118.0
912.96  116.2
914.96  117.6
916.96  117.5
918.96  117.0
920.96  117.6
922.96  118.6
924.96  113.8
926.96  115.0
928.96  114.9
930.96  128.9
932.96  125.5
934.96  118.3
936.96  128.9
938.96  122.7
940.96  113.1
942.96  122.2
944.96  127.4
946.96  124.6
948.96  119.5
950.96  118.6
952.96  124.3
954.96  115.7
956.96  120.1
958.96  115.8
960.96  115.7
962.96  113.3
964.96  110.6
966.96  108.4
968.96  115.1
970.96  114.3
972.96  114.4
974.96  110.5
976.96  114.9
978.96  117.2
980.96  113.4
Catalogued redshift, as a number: 0.00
